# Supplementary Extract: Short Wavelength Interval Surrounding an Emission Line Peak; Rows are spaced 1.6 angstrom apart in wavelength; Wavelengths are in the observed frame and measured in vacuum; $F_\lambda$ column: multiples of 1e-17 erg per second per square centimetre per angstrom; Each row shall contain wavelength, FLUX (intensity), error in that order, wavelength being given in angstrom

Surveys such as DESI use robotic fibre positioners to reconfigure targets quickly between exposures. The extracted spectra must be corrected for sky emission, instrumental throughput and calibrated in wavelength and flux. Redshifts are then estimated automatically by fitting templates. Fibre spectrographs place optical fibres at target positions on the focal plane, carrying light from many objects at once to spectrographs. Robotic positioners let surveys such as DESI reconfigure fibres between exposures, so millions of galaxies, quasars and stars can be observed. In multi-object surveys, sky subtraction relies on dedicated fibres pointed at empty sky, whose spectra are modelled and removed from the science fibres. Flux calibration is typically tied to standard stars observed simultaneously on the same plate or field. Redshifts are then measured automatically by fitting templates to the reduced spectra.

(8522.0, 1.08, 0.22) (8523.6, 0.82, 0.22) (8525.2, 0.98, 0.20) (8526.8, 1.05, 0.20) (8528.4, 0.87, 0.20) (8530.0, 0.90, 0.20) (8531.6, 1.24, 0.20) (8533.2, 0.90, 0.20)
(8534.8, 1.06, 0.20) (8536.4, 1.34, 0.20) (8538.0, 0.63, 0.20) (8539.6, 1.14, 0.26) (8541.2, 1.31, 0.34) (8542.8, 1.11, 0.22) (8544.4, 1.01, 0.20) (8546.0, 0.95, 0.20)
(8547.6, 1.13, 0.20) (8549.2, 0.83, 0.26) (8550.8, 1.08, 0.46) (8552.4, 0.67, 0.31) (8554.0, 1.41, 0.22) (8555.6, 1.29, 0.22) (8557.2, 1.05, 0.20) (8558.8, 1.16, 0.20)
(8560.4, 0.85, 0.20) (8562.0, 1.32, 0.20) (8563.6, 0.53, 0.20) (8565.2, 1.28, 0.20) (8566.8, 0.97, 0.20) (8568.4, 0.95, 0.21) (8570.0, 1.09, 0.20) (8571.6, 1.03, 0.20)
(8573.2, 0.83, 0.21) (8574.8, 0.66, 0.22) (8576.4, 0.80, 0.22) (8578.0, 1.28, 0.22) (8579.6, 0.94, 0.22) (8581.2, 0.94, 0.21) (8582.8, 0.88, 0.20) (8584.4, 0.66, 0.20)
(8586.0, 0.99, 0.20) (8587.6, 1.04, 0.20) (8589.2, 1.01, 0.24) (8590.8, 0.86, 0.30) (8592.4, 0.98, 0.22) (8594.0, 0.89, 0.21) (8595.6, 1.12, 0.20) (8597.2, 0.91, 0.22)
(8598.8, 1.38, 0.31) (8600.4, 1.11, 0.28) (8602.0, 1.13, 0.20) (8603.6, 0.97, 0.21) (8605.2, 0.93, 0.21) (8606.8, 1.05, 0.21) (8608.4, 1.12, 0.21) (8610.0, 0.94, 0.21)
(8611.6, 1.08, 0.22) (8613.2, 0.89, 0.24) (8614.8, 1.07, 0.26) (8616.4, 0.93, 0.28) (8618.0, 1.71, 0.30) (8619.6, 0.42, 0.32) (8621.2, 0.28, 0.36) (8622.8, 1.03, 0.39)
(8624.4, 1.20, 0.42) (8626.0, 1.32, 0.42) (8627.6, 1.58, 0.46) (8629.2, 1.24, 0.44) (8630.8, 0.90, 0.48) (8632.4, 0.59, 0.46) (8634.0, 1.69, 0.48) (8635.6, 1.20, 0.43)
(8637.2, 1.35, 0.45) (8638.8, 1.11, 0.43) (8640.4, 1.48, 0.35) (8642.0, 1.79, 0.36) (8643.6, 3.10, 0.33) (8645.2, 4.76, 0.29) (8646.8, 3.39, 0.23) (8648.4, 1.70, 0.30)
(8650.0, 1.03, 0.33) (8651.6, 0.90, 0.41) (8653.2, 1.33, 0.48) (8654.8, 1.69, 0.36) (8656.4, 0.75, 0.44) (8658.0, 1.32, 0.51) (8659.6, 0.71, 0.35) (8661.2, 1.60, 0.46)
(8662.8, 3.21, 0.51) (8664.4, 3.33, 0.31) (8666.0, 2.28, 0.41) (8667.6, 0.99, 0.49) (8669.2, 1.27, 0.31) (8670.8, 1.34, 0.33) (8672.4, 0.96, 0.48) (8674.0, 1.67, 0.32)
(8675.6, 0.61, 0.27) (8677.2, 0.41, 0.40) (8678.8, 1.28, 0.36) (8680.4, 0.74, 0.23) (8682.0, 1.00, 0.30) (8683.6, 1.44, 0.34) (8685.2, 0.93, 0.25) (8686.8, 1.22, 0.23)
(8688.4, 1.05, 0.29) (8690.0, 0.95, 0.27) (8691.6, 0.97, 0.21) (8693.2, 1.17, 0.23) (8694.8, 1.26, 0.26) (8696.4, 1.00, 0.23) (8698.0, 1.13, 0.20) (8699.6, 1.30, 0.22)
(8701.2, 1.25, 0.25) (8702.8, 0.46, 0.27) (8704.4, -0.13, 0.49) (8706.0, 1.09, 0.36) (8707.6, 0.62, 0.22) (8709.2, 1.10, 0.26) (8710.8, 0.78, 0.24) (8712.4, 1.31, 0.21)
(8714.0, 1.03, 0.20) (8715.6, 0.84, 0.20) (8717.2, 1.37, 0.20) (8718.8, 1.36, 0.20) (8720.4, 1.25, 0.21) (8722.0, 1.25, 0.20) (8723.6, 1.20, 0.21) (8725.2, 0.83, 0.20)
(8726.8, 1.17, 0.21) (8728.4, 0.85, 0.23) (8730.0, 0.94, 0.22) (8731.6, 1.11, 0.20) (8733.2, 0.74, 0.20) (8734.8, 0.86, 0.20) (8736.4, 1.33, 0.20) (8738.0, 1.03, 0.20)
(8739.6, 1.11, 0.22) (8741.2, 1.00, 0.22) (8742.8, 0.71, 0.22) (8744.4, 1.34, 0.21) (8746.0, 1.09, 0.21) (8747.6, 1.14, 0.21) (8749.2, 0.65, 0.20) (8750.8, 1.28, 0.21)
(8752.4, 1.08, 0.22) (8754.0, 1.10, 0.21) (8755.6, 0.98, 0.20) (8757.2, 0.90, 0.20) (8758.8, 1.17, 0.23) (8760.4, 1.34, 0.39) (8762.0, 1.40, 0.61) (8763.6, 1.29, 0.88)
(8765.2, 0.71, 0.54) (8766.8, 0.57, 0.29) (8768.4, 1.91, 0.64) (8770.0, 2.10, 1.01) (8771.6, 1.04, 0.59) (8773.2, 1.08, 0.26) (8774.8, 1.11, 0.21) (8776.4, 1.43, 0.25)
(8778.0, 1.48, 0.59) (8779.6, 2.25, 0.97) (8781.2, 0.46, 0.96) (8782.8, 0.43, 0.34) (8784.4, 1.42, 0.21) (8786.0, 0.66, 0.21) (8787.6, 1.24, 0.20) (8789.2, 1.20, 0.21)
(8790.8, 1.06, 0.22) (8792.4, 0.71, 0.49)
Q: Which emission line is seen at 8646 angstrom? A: [S II]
